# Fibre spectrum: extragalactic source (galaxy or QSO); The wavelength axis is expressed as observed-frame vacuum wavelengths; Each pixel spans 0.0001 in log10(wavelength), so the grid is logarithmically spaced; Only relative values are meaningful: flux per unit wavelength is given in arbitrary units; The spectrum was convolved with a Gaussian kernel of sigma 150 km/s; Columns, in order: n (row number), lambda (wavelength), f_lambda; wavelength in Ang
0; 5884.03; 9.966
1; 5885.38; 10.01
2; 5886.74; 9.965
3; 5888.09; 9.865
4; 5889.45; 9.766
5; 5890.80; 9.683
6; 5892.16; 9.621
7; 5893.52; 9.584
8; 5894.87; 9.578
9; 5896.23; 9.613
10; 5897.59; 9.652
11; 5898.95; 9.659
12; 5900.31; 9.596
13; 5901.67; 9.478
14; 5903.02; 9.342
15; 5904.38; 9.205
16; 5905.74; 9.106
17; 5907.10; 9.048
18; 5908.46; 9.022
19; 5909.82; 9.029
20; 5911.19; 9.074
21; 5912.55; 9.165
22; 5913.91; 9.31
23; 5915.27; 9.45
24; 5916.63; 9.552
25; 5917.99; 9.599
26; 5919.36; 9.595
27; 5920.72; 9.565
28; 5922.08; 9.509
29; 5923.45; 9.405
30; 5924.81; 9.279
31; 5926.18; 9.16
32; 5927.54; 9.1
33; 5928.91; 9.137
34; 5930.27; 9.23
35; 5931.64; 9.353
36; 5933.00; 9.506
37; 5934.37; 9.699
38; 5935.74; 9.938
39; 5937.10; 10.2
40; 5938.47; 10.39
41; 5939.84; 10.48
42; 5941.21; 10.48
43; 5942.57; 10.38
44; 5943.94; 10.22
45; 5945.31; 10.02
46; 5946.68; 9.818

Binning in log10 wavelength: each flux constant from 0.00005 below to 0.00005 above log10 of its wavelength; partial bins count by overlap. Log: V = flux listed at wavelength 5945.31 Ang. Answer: 10.02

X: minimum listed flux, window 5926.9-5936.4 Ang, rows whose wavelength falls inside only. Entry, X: 9.1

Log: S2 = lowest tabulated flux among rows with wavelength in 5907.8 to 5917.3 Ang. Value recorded 9.022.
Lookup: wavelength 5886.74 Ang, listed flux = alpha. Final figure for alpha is 9.965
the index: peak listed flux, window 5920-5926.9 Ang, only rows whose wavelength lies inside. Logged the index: 9.565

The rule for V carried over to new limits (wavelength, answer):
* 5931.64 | 9.353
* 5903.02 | 9.342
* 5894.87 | 9.578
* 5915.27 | 9.45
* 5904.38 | 9.205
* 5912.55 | 9.165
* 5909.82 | 9.029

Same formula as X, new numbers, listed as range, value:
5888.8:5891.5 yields 9.683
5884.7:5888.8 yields 9.865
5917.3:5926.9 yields 9.16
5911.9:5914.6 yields 9.165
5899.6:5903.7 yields 9.342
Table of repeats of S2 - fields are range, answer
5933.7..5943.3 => 9.699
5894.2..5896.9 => 9.578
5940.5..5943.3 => 10.38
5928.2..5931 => 9.137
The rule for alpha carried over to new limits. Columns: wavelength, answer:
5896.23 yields 9.613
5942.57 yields 10.38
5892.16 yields 9.621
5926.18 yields 9.16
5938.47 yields 10.39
